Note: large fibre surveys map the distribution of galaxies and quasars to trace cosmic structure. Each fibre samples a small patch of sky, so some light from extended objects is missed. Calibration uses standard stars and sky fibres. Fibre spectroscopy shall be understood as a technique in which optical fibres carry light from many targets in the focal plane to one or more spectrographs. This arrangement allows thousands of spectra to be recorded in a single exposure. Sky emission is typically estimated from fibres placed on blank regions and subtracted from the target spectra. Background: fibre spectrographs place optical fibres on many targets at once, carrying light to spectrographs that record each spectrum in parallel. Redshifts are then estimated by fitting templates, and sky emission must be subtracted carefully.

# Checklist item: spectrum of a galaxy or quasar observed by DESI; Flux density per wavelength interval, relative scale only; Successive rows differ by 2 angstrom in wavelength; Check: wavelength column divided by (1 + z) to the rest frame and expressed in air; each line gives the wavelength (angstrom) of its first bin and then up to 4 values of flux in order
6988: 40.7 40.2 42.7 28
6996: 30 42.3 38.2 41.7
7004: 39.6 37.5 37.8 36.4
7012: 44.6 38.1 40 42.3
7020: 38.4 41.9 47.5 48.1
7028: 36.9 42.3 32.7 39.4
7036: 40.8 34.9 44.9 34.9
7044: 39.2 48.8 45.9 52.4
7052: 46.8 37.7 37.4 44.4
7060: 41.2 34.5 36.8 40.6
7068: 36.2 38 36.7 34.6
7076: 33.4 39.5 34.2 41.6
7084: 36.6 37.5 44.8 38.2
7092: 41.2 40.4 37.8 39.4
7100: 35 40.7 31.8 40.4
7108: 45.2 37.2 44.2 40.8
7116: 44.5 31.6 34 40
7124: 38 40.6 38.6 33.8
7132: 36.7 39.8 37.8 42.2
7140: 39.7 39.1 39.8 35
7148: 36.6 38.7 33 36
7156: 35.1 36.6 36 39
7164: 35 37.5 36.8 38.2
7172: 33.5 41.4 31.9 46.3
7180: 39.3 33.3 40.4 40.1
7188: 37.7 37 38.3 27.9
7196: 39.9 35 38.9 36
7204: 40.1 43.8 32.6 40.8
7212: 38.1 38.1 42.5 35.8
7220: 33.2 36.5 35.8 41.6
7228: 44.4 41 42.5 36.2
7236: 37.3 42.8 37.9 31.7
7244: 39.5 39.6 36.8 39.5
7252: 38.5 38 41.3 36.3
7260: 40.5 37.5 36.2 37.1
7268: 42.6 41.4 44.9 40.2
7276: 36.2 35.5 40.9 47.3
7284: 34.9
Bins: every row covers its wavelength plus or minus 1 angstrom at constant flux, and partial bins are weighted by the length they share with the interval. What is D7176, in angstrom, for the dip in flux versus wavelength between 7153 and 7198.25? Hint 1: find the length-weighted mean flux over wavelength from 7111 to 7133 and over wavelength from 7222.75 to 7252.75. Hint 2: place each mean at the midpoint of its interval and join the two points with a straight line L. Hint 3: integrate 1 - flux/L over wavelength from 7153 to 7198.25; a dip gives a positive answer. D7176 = 1.9 angstrom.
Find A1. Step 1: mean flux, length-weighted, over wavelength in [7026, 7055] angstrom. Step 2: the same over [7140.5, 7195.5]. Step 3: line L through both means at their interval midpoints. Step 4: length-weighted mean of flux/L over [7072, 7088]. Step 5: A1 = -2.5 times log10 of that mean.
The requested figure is 0.080 mag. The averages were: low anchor 41.5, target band 37.3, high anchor 37.1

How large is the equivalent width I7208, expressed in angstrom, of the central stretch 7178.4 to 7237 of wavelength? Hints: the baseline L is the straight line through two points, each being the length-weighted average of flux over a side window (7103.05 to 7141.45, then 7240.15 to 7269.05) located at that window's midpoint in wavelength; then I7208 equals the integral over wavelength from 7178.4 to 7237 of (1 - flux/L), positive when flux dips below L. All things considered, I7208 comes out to 0.4 angstrom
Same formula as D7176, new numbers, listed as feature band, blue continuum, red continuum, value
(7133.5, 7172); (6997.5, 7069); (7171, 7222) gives 1.1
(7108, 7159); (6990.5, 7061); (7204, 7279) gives 1.9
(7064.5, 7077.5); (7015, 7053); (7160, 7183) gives 1.3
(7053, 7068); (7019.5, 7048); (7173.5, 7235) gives 0.7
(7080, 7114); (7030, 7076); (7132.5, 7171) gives -0.5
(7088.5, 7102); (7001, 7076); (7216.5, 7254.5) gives 0.2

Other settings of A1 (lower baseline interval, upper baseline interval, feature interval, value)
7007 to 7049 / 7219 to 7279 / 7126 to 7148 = 0.04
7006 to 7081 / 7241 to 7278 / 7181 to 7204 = 0.06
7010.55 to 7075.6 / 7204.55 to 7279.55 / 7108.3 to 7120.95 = 0.02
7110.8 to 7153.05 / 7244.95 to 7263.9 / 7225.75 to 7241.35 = -0.05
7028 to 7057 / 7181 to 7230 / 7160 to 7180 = 0.02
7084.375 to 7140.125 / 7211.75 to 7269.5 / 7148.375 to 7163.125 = 0.07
